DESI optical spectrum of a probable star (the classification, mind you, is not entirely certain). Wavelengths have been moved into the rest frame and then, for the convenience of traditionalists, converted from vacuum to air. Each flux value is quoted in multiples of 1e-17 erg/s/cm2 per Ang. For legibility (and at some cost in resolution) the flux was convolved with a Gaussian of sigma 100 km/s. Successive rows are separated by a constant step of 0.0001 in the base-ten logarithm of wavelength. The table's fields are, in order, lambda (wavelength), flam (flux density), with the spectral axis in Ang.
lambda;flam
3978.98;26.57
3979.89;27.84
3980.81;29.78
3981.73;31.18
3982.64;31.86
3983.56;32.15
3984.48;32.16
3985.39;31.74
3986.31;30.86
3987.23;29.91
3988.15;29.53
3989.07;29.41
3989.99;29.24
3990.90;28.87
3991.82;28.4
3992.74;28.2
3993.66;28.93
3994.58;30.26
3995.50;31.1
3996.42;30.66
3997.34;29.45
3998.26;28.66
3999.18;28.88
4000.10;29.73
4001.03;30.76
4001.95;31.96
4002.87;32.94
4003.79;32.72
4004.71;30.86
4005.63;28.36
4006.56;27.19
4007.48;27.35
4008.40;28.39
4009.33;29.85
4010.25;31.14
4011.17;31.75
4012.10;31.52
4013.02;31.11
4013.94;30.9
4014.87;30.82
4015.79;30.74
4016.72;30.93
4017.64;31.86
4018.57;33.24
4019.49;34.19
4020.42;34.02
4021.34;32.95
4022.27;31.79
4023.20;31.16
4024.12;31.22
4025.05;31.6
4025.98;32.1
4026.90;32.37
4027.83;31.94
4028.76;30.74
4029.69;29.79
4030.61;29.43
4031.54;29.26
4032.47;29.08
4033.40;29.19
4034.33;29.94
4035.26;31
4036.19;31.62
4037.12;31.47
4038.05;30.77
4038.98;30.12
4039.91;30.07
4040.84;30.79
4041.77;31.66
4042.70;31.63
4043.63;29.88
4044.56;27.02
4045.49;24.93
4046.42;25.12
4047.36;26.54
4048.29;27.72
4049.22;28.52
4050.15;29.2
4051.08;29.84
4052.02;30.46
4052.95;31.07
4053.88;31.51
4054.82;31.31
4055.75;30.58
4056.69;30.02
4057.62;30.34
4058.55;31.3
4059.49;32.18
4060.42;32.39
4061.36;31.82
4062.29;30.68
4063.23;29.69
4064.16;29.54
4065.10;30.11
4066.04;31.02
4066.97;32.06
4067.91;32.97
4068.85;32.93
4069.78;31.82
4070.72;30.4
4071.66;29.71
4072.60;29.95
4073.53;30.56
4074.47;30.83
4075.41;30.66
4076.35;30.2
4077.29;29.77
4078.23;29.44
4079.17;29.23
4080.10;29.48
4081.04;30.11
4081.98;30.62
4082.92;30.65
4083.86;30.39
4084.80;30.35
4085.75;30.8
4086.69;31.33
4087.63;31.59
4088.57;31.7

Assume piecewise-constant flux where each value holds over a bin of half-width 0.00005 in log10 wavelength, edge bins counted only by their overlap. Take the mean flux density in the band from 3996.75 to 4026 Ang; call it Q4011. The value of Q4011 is 30.9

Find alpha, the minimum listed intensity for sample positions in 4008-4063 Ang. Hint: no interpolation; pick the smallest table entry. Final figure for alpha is 24.93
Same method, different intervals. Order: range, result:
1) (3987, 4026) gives 27.19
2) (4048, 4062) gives 27.72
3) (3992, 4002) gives 28.2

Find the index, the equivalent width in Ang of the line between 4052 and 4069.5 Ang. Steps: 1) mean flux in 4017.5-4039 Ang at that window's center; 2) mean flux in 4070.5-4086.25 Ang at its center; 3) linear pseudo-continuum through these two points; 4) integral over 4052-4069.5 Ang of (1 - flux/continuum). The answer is -0.4 Ang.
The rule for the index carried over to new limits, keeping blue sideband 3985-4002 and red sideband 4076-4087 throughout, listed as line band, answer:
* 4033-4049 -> 0.3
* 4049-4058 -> -0.1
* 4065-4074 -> -0.3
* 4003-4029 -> -1.2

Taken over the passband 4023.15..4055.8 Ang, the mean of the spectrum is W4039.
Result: 30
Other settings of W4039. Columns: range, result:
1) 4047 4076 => 30.6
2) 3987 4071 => 30.4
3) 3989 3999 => 29.4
